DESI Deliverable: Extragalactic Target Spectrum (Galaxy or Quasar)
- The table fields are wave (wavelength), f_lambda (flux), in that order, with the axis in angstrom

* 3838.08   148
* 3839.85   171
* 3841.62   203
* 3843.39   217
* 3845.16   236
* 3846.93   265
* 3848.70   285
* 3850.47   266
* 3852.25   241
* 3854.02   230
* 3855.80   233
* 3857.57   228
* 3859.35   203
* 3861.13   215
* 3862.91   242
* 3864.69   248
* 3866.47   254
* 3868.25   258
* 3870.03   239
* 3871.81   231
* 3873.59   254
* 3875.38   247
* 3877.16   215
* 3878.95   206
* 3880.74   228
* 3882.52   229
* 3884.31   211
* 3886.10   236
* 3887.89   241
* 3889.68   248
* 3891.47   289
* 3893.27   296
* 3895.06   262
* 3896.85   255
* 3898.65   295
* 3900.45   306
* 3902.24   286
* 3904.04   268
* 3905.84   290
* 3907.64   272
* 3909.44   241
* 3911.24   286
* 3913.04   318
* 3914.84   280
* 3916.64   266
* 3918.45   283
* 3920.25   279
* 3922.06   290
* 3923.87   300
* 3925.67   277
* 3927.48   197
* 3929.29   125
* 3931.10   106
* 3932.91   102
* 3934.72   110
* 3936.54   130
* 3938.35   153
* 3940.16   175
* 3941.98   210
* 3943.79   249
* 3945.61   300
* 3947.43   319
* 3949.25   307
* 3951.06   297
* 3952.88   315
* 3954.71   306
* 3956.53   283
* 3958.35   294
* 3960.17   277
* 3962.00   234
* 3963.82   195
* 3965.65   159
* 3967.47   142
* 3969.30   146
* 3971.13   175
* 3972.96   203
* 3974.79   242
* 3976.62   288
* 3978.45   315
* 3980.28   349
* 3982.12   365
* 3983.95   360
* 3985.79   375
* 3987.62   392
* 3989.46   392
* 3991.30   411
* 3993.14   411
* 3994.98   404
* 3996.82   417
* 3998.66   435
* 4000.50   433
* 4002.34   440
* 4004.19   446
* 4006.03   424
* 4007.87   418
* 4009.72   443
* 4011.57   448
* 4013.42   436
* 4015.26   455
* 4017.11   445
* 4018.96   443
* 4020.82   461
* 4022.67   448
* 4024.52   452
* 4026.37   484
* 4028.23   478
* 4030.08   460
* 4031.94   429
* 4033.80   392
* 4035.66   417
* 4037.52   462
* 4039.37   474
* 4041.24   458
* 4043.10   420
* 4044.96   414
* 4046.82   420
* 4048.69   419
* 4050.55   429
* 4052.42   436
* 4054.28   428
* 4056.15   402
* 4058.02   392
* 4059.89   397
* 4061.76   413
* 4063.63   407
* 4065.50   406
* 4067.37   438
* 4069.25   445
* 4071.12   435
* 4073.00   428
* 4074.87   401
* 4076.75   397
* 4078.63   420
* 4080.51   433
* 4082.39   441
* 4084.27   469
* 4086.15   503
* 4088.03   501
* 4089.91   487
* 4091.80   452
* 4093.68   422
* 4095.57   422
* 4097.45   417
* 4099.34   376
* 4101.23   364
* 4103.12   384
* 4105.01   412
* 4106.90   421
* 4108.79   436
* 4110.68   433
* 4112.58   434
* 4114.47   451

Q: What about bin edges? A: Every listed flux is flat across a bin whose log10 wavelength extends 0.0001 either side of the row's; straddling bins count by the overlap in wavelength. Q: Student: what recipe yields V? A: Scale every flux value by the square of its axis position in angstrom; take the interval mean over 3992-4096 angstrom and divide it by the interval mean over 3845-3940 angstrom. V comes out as 2.0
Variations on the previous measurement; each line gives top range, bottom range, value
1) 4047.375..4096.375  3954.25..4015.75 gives 1.33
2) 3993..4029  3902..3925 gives 1.65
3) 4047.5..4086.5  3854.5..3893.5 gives 1.97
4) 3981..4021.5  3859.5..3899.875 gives 1.82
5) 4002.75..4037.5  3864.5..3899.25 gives 1.93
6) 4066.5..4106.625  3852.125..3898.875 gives 1.98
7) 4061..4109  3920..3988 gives 1.87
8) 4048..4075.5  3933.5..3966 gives 1.85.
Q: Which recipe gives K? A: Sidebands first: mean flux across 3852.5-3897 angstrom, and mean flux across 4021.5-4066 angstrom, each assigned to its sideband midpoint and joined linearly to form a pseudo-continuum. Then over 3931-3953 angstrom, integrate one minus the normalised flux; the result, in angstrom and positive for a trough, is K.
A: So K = 7.2 angstrom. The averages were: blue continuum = 240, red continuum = 431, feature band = 214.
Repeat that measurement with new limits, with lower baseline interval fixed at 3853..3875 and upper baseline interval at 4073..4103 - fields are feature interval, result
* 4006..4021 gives -3.04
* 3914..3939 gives 7.07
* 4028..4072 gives -3.17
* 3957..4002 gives 3.89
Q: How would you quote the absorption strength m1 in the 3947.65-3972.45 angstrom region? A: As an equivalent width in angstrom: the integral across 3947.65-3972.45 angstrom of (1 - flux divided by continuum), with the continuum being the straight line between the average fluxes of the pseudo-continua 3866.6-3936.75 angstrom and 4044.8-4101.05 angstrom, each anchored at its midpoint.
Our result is 5.1 angstrom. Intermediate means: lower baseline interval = 244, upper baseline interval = 428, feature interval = 242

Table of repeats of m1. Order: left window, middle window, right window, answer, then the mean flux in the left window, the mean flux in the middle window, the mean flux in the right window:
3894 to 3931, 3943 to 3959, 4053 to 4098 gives 0.4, 265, 297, 432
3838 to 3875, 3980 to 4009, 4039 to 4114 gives -4.1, 234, 406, 427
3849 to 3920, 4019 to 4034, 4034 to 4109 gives -2.6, 254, 453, 427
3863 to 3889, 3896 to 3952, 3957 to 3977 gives -4.9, 236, 244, 214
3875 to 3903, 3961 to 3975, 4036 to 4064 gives 6.3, 253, 185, 425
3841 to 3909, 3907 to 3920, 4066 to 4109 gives 0.1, 248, 278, 430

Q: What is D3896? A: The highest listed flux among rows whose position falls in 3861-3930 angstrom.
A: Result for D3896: 318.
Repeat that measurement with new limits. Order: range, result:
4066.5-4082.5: 445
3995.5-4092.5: 503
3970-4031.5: 484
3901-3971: 319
